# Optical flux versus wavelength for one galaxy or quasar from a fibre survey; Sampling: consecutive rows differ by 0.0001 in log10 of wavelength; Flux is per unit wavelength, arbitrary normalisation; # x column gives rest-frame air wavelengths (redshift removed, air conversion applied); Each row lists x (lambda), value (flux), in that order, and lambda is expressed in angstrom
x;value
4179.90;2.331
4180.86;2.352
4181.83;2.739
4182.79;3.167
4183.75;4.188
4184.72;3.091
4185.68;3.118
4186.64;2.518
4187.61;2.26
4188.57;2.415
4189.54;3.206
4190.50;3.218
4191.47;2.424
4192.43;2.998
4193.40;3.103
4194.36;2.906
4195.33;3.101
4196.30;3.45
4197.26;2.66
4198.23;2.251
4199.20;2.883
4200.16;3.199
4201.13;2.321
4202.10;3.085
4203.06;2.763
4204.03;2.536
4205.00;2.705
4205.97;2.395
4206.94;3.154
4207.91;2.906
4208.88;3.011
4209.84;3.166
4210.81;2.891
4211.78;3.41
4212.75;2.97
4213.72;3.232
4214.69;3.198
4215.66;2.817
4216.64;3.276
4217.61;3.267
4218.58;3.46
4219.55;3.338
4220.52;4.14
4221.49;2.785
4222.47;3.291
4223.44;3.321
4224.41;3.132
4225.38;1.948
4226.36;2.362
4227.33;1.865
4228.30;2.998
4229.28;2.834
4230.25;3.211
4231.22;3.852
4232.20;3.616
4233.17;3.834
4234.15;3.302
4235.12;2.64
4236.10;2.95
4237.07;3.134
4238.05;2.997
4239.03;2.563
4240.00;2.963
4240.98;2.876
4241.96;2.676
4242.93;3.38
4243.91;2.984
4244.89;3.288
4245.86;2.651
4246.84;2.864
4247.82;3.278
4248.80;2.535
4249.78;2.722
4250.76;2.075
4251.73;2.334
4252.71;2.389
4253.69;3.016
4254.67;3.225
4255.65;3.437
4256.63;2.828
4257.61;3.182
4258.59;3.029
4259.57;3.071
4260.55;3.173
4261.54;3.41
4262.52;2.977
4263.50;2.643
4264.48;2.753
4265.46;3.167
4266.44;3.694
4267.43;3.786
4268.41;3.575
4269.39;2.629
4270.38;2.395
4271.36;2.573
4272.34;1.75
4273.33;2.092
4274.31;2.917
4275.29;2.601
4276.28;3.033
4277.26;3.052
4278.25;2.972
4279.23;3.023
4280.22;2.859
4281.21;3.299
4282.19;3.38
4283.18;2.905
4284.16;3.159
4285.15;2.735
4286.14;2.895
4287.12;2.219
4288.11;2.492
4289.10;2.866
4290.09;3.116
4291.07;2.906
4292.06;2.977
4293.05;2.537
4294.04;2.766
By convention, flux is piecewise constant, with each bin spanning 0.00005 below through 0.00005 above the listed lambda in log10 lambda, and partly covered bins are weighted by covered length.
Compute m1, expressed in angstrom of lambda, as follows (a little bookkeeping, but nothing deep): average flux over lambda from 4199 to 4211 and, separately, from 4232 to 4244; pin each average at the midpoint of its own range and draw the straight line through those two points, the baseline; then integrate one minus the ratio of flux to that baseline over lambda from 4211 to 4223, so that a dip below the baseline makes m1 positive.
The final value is -1.4 angstrom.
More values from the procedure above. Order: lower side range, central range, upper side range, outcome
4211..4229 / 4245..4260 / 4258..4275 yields 0.5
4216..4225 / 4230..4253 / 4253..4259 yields 1.6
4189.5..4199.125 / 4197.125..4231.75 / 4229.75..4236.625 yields 1.9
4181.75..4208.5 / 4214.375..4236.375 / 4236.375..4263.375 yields -1.5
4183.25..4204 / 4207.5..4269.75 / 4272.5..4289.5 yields -3.7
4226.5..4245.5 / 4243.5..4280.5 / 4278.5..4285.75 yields 1.8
